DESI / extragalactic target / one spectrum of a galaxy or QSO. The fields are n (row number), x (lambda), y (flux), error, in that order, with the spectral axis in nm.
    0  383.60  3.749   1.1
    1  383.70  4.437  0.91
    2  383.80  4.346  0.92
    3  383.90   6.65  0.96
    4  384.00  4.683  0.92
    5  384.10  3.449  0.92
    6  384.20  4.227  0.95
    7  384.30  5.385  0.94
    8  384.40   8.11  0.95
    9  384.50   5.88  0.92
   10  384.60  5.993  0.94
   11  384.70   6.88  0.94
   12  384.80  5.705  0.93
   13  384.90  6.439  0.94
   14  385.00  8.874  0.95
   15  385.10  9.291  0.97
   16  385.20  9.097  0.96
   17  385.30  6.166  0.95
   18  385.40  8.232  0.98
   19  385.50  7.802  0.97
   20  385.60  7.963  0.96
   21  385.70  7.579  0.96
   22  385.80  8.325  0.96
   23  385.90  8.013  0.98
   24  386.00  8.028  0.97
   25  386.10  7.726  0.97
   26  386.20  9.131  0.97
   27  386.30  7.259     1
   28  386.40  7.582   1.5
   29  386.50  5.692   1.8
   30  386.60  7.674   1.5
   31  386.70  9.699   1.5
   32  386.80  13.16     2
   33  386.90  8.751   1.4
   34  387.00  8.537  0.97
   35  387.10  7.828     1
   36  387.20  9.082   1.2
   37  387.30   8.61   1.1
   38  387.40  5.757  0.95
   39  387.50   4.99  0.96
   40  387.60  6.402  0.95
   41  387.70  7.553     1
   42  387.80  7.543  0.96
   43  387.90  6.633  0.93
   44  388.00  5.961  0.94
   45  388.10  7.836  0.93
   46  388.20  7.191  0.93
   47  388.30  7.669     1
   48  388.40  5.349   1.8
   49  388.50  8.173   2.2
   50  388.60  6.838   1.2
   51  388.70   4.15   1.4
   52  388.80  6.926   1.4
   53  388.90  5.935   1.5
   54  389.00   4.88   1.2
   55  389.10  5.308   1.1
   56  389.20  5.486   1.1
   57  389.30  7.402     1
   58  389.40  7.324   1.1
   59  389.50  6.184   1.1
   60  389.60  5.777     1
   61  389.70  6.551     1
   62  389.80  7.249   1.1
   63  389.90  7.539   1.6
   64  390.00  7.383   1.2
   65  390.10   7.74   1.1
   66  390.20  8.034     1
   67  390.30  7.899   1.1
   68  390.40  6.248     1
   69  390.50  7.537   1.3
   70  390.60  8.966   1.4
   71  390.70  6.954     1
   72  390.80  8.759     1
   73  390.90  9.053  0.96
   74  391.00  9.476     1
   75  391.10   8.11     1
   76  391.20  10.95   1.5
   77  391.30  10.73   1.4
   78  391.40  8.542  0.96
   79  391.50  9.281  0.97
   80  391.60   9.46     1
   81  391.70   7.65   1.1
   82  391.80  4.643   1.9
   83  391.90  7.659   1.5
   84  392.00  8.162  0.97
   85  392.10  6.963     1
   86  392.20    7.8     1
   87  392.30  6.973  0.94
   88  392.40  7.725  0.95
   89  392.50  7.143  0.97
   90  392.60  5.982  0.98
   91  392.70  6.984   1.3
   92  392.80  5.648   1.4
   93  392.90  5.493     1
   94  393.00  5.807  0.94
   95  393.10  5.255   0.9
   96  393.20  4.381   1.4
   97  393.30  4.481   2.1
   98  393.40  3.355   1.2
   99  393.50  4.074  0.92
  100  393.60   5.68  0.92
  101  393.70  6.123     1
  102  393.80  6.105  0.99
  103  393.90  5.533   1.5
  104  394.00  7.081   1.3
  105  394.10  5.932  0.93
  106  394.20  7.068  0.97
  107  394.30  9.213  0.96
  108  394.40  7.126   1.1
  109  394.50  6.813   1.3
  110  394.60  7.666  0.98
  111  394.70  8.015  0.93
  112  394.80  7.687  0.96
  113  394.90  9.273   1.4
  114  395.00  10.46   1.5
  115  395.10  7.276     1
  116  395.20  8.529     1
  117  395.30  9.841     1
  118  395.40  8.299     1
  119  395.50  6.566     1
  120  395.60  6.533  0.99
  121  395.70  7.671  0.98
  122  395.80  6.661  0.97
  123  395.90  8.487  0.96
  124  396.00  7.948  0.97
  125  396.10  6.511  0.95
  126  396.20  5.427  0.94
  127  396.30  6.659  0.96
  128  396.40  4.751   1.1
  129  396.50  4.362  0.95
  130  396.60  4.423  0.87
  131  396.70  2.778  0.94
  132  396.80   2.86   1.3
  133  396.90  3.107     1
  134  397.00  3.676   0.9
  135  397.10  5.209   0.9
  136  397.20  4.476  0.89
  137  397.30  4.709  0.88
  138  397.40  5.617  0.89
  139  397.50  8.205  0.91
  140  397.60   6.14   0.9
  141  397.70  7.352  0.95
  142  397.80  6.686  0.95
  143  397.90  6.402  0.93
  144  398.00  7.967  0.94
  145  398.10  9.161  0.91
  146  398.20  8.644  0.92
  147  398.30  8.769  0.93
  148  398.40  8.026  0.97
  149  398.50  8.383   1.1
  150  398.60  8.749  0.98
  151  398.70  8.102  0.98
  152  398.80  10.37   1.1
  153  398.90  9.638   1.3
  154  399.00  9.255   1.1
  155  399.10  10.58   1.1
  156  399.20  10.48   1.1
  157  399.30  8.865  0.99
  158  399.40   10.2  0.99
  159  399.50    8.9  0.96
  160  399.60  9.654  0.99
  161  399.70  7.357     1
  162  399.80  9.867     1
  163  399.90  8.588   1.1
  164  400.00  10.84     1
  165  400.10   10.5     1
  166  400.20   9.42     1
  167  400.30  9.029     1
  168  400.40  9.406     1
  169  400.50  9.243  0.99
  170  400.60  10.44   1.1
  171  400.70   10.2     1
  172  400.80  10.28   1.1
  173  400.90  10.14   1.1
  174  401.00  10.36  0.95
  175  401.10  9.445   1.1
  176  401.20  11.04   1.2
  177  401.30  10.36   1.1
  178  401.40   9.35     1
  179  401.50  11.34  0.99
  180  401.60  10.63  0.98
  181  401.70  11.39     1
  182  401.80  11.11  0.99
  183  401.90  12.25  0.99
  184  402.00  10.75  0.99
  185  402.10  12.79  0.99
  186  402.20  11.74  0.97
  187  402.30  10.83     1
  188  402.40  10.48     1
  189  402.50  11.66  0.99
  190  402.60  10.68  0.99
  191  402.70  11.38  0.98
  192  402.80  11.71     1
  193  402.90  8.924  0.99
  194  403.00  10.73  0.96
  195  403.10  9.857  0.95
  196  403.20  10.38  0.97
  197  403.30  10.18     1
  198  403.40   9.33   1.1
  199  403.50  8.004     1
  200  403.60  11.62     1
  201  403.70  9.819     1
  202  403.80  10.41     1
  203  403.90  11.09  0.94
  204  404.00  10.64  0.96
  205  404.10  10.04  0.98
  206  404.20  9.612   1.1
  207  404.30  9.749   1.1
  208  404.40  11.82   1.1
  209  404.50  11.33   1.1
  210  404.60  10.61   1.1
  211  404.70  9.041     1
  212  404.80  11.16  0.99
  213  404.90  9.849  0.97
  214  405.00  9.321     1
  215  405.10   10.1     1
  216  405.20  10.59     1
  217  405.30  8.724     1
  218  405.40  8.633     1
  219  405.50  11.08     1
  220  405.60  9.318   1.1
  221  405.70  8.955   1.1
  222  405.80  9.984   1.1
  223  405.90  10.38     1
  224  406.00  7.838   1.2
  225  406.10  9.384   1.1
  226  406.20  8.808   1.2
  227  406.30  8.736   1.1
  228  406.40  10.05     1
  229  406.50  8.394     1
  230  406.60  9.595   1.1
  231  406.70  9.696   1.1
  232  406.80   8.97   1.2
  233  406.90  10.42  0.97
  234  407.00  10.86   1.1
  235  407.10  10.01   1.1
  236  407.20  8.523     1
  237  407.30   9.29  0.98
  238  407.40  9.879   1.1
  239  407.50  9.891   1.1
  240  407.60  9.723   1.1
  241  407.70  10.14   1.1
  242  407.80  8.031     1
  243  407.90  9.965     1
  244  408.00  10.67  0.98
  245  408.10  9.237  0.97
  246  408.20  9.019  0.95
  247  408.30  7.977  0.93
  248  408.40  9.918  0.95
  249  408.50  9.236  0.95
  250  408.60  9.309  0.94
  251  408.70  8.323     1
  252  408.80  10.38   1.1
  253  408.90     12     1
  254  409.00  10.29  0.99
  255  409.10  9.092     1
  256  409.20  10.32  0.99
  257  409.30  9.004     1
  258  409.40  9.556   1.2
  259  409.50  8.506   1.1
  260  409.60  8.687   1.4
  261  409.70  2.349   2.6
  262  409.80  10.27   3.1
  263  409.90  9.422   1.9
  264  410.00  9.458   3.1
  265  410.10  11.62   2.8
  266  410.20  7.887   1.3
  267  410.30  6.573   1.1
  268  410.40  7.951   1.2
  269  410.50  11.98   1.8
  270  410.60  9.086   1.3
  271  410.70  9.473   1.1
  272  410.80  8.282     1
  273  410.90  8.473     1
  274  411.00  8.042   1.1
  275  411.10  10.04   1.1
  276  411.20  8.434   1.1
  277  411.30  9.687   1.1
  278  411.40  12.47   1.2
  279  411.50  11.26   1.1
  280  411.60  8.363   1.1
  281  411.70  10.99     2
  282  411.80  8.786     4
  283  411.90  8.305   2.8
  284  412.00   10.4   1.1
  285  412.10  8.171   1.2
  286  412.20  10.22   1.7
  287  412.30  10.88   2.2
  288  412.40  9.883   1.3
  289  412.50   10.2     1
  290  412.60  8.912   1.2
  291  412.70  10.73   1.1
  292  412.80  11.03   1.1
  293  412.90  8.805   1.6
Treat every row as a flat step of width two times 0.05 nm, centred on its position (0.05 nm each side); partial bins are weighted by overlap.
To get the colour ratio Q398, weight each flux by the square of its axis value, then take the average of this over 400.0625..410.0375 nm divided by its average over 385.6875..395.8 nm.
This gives 1.46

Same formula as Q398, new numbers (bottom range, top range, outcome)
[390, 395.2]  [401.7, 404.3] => 1.54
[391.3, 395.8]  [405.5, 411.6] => 1.43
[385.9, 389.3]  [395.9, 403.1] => 1.28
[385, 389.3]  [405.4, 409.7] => 1.40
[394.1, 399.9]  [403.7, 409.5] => 1.37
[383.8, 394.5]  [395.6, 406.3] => 1.35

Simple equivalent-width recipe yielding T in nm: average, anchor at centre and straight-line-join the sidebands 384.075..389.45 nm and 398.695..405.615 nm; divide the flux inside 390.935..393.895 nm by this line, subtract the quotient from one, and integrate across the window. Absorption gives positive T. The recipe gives 0.48 nm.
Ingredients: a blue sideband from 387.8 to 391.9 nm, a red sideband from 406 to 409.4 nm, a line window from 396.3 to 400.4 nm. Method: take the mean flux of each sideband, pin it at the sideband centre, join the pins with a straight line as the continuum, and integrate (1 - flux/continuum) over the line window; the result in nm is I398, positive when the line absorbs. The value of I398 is 0.42 nm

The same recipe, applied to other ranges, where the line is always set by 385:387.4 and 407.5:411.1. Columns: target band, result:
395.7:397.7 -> 0.74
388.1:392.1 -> 0.48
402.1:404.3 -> -0.38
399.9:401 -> -0.13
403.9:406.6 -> -0.23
